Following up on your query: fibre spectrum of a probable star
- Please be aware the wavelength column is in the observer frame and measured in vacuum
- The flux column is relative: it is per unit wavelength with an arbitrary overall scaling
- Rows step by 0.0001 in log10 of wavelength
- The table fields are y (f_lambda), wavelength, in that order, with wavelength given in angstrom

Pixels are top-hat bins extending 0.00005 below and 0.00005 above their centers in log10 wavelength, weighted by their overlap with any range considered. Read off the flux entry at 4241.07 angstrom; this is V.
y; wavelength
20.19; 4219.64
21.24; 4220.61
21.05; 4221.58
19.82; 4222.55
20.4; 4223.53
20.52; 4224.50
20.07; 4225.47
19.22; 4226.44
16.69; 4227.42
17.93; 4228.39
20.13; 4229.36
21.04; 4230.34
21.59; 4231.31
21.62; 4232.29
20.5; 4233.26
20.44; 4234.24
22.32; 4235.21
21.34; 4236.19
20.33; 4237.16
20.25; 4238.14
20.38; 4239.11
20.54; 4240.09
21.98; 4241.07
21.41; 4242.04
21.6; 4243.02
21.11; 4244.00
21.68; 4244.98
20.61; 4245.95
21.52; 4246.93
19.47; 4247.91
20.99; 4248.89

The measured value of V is 21.98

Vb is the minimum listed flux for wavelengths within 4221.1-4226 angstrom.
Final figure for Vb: 19.82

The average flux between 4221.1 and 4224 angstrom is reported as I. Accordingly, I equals 20.4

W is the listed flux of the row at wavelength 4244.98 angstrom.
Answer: 21.68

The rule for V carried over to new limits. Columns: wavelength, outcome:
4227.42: 16.69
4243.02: 21.6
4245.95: 20.61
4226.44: 19.22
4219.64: 20.19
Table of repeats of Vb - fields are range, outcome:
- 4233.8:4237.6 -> 20.33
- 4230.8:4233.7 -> 20.5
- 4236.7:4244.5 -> 20.25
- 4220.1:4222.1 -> 21.05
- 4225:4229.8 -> 16.69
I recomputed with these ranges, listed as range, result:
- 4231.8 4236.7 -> 21.3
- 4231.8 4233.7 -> 21.1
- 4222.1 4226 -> 20.2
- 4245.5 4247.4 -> 21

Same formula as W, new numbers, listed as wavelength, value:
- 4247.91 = 19.47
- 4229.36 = 20.13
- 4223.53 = 20.4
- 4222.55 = 19.82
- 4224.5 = 20.52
